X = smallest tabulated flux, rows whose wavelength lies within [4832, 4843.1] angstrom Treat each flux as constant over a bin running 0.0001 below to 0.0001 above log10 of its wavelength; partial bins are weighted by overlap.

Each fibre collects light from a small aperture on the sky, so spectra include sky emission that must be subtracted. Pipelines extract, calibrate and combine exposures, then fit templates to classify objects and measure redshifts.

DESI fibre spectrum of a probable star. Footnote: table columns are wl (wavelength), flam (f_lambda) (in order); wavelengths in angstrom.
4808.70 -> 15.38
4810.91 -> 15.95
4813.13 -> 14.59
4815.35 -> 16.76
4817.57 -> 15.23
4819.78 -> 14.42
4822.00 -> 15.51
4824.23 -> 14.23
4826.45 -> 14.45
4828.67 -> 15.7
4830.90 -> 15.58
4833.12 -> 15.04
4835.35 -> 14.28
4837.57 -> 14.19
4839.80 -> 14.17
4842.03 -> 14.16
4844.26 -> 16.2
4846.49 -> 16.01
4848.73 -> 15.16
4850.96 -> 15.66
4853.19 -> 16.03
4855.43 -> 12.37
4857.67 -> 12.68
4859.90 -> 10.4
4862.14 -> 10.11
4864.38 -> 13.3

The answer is 14.16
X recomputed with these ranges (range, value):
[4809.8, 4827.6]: 14.23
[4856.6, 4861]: 10.4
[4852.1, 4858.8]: 12.37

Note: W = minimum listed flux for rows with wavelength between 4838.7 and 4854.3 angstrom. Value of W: 14.16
